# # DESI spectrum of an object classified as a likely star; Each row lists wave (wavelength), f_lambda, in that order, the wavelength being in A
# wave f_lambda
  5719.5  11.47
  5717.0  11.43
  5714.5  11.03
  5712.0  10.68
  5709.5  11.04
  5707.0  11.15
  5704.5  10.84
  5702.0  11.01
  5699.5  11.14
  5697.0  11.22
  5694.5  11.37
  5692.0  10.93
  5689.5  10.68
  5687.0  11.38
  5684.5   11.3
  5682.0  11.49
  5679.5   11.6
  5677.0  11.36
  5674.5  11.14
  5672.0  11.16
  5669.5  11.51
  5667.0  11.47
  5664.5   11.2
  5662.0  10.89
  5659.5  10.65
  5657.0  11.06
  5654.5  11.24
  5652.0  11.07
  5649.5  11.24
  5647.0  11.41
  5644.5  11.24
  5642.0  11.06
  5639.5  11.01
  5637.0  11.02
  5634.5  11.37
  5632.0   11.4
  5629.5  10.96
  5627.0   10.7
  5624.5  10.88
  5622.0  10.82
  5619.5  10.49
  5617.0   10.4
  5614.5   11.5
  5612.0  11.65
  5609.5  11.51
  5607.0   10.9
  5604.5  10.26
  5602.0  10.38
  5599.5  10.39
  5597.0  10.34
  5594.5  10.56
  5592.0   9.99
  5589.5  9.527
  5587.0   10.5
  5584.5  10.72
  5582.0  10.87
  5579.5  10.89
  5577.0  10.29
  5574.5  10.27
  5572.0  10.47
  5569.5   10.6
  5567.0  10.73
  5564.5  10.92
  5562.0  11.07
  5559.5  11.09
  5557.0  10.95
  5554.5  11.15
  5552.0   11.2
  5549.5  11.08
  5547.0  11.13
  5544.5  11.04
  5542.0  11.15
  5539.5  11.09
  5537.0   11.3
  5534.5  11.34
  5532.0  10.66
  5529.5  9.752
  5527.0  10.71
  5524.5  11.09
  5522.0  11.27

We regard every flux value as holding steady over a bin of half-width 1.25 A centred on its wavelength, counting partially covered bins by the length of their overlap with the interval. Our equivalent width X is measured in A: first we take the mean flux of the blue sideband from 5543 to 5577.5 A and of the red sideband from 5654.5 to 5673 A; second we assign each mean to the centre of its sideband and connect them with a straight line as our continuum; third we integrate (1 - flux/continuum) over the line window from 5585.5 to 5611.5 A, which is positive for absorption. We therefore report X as 1.2 A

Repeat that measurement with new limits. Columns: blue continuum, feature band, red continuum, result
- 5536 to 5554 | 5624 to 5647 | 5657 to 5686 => 0.2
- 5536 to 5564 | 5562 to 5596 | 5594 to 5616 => 1.4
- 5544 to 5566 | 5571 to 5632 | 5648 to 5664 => 2.2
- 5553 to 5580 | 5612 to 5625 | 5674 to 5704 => 0.1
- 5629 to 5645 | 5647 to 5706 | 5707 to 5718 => -0.4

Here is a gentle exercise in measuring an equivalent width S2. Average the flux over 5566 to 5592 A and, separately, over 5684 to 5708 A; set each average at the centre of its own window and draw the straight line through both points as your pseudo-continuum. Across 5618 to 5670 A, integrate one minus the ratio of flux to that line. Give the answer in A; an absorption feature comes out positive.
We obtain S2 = -1.2 A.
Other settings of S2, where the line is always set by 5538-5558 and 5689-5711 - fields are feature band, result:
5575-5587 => 0.5 A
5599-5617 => 0.3 A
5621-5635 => 0.1 A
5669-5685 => -0.4 A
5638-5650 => -0.1 A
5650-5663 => 0.1 A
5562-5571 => 0.3 A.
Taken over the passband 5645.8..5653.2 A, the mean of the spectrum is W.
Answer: 11.2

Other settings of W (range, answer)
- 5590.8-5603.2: 10.3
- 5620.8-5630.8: 10.8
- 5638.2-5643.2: 11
